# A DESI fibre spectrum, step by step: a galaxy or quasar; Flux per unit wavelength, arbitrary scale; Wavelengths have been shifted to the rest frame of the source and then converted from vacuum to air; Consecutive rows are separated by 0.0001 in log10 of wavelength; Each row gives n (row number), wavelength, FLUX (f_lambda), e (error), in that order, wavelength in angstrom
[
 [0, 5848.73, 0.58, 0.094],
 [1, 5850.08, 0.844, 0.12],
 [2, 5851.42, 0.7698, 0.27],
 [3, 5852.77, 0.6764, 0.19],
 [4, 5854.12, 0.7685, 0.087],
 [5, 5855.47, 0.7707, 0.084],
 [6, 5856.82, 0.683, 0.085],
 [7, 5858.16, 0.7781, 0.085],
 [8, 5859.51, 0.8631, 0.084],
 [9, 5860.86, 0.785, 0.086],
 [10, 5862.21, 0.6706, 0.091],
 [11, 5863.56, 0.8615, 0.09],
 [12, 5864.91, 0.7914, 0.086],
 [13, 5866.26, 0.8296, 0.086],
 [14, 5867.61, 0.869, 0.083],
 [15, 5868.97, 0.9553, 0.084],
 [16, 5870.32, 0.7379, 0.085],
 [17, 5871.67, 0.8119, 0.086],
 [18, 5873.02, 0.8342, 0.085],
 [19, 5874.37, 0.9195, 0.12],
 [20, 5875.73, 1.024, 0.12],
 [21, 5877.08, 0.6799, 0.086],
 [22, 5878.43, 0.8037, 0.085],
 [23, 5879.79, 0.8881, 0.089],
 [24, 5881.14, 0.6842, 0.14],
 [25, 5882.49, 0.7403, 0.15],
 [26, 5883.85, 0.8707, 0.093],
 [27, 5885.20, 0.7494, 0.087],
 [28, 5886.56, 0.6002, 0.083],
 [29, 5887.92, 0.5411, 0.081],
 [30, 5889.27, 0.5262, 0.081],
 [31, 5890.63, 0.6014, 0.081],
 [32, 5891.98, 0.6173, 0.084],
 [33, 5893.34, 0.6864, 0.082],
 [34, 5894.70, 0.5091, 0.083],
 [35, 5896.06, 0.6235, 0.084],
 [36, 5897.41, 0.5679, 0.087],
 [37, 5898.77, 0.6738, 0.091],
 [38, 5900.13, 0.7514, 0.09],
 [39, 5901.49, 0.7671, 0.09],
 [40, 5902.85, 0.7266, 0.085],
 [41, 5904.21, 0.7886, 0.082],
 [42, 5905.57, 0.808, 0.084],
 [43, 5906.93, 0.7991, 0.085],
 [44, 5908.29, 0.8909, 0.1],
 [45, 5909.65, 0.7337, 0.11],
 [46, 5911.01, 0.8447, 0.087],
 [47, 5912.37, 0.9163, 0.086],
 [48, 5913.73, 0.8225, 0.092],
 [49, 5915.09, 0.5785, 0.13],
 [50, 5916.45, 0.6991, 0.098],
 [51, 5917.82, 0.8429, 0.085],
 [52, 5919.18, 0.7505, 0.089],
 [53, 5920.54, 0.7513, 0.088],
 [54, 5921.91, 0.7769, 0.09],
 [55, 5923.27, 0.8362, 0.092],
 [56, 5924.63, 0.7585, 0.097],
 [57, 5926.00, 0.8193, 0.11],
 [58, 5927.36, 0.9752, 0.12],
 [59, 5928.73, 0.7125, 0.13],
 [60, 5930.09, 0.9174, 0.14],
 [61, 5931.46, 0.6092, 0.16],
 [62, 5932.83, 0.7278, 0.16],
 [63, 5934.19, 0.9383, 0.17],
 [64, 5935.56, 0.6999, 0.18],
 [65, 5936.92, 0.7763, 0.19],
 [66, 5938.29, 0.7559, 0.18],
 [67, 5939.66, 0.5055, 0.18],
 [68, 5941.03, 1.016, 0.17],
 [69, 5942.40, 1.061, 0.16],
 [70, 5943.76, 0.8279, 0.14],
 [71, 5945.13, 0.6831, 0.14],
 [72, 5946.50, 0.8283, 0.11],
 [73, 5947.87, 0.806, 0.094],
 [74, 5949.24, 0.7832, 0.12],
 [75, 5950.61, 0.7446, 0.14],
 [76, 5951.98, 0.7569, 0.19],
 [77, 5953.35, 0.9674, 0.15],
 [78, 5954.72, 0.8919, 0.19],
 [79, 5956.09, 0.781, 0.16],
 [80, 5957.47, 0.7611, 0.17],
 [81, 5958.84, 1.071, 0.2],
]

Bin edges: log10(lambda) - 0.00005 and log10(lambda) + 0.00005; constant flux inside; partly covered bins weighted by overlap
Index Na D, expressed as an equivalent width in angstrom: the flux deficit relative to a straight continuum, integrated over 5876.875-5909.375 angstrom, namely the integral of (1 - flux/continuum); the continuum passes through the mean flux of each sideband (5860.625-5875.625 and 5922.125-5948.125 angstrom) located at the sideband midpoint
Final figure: 4.6 angstrom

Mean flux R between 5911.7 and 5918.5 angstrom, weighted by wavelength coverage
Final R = 0.772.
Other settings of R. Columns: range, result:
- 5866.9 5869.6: 0.908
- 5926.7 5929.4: 0.842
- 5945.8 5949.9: 0.805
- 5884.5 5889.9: 0.606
